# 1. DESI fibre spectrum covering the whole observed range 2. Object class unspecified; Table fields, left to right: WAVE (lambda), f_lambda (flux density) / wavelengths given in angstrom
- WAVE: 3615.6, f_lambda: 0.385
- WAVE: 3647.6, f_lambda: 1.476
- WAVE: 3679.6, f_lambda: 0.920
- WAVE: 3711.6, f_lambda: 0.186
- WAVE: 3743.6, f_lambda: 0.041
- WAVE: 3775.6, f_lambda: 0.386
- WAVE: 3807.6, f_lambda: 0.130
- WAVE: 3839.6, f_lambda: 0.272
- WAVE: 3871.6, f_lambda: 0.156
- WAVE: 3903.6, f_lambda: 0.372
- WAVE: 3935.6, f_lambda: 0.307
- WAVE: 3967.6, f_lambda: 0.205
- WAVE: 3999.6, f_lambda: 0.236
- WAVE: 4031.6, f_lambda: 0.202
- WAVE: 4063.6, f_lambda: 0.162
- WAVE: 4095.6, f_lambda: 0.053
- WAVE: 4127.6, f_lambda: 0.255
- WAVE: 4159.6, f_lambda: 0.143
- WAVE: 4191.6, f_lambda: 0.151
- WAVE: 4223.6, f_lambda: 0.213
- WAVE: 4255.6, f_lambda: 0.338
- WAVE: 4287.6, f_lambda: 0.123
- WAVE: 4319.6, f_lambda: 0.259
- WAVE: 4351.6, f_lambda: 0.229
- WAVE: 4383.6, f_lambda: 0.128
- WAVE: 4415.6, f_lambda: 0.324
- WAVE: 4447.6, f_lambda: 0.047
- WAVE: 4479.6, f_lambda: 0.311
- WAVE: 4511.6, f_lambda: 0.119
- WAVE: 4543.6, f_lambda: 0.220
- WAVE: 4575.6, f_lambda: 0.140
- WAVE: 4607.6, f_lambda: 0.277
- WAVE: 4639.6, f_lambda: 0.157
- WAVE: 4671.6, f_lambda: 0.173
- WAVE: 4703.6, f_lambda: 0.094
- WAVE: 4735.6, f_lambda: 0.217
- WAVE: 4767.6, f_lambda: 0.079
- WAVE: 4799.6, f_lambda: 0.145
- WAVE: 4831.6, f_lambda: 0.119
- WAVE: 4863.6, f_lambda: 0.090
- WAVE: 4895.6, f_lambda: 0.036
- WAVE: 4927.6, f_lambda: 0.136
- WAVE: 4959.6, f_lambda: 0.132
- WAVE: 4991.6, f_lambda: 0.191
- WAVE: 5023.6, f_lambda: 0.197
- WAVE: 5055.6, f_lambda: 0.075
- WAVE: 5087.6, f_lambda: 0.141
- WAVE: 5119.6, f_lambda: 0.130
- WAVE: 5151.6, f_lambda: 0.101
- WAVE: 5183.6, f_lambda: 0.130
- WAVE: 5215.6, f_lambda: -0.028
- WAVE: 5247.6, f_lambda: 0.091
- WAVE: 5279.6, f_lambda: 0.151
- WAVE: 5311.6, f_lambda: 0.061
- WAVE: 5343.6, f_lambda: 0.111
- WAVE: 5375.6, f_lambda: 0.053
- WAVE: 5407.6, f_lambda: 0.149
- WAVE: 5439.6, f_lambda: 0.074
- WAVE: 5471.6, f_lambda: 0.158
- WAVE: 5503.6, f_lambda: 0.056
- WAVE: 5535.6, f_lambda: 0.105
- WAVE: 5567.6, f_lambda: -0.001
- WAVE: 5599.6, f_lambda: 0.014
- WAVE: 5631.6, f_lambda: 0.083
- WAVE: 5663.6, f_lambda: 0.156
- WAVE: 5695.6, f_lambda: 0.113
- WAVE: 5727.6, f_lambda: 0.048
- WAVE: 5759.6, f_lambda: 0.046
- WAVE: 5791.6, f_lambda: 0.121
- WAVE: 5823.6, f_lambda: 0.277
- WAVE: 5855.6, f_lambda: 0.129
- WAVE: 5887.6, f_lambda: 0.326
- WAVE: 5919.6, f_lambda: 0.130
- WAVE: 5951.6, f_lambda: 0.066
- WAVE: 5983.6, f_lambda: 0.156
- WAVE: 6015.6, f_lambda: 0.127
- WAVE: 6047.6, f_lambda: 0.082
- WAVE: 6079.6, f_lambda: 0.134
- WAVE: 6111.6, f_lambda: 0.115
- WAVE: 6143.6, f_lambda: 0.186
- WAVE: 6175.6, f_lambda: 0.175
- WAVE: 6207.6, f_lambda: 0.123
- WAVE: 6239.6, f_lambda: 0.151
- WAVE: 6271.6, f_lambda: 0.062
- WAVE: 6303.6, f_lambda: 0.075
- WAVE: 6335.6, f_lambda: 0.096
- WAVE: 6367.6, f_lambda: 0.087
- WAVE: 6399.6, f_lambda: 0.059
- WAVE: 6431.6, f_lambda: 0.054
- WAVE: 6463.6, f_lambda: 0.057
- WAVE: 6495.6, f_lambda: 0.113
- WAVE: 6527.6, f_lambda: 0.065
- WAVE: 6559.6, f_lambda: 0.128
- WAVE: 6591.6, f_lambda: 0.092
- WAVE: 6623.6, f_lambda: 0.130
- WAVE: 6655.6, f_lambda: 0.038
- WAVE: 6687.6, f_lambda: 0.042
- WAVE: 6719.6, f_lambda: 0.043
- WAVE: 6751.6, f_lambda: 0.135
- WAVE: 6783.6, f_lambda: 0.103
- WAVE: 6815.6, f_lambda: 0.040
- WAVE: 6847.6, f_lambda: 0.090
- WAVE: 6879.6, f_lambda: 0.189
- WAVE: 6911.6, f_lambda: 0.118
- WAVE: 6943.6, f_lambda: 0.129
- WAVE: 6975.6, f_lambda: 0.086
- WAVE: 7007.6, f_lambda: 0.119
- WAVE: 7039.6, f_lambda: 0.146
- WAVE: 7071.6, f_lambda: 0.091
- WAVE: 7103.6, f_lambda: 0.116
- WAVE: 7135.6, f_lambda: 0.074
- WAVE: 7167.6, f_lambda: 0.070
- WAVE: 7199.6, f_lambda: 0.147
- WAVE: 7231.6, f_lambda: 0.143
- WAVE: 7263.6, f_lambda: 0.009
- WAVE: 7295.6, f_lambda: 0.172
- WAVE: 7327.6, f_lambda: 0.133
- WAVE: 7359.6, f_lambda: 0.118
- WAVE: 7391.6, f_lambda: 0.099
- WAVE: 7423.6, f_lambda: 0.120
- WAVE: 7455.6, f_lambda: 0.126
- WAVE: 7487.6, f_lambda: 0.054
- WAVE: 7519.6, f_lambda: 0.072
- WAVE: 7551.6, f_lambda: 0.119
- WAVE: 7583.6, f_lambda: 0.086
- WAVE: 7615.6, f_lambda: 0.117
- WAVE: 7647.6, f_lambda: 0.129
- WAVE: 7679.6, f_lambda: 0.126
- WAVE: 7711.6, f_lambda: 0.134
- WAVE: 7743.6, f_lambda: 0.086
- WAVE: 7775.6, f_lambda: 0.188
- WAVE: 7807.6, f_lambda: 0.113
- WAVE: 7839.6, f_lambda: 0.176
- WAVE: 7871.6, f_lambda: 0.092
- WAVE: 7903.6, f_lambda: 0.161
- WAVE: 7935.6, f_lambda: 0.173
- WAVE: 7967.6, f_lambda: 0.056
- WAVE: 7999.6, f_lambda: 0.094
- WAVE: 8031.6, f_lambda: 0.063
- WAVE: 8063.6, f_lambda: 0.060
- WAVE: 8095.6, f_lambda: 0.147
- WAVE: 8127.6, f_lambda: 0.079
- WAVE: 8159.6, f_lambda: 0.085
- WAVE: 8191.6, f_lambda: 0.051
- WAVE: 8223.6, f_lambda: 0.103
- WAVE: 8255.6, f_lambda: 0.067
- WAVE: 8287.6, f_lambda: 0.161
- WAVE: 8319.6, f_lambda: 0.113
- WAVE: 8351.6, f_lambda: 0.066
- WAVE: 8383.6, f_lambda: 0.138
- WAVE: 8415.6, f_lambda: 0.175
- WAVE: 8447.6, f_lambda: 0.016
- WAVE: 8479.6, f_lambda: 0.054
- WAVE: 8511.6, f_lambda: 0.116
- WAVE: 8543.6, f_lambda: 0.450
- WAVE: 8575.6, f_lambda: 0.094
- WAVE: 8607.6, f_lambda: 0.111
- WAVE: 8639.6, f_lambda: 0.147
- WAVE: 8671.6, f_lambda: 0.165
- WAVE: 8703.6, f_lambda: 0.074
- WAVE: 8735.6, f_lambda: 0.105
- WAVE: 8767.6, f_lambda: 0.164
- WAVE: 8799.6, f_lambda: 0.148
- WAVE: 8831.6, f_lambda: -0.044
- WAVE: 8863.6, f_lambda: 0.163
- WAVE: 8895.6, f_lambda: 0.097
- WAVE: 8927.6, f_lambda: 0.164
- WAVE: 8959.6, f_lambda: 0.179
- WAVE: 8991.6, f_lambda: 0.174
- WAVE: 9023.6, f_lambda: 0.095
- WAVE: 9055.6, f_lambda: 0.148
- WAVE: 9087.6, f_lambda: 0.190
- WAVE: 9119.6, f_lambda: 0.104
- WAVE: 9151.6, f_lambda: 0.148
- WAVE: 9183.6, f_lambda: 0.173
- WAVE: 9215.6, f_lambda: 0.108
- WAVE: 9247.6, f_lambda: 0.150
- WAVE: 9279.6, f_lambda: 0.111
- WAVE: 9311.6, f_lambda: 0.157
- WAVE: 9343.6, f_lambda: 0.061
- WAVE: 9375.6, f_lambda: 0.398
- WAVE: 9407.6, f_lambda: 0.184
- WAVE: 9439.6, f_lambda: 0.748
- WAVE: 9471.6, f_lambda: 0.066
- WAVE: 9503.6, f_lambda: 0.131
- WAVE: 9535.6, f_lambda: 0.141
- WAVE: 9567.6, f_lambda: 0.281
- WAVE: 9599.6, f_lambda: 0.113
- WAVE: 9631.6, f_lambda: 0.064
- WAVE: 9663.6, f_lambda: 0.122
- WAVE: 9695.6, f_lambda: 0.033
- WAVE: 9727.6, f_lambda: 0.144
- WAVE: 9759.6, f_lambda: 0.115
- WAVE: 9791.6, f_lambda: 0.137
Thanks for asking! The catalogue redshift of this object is 1.29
